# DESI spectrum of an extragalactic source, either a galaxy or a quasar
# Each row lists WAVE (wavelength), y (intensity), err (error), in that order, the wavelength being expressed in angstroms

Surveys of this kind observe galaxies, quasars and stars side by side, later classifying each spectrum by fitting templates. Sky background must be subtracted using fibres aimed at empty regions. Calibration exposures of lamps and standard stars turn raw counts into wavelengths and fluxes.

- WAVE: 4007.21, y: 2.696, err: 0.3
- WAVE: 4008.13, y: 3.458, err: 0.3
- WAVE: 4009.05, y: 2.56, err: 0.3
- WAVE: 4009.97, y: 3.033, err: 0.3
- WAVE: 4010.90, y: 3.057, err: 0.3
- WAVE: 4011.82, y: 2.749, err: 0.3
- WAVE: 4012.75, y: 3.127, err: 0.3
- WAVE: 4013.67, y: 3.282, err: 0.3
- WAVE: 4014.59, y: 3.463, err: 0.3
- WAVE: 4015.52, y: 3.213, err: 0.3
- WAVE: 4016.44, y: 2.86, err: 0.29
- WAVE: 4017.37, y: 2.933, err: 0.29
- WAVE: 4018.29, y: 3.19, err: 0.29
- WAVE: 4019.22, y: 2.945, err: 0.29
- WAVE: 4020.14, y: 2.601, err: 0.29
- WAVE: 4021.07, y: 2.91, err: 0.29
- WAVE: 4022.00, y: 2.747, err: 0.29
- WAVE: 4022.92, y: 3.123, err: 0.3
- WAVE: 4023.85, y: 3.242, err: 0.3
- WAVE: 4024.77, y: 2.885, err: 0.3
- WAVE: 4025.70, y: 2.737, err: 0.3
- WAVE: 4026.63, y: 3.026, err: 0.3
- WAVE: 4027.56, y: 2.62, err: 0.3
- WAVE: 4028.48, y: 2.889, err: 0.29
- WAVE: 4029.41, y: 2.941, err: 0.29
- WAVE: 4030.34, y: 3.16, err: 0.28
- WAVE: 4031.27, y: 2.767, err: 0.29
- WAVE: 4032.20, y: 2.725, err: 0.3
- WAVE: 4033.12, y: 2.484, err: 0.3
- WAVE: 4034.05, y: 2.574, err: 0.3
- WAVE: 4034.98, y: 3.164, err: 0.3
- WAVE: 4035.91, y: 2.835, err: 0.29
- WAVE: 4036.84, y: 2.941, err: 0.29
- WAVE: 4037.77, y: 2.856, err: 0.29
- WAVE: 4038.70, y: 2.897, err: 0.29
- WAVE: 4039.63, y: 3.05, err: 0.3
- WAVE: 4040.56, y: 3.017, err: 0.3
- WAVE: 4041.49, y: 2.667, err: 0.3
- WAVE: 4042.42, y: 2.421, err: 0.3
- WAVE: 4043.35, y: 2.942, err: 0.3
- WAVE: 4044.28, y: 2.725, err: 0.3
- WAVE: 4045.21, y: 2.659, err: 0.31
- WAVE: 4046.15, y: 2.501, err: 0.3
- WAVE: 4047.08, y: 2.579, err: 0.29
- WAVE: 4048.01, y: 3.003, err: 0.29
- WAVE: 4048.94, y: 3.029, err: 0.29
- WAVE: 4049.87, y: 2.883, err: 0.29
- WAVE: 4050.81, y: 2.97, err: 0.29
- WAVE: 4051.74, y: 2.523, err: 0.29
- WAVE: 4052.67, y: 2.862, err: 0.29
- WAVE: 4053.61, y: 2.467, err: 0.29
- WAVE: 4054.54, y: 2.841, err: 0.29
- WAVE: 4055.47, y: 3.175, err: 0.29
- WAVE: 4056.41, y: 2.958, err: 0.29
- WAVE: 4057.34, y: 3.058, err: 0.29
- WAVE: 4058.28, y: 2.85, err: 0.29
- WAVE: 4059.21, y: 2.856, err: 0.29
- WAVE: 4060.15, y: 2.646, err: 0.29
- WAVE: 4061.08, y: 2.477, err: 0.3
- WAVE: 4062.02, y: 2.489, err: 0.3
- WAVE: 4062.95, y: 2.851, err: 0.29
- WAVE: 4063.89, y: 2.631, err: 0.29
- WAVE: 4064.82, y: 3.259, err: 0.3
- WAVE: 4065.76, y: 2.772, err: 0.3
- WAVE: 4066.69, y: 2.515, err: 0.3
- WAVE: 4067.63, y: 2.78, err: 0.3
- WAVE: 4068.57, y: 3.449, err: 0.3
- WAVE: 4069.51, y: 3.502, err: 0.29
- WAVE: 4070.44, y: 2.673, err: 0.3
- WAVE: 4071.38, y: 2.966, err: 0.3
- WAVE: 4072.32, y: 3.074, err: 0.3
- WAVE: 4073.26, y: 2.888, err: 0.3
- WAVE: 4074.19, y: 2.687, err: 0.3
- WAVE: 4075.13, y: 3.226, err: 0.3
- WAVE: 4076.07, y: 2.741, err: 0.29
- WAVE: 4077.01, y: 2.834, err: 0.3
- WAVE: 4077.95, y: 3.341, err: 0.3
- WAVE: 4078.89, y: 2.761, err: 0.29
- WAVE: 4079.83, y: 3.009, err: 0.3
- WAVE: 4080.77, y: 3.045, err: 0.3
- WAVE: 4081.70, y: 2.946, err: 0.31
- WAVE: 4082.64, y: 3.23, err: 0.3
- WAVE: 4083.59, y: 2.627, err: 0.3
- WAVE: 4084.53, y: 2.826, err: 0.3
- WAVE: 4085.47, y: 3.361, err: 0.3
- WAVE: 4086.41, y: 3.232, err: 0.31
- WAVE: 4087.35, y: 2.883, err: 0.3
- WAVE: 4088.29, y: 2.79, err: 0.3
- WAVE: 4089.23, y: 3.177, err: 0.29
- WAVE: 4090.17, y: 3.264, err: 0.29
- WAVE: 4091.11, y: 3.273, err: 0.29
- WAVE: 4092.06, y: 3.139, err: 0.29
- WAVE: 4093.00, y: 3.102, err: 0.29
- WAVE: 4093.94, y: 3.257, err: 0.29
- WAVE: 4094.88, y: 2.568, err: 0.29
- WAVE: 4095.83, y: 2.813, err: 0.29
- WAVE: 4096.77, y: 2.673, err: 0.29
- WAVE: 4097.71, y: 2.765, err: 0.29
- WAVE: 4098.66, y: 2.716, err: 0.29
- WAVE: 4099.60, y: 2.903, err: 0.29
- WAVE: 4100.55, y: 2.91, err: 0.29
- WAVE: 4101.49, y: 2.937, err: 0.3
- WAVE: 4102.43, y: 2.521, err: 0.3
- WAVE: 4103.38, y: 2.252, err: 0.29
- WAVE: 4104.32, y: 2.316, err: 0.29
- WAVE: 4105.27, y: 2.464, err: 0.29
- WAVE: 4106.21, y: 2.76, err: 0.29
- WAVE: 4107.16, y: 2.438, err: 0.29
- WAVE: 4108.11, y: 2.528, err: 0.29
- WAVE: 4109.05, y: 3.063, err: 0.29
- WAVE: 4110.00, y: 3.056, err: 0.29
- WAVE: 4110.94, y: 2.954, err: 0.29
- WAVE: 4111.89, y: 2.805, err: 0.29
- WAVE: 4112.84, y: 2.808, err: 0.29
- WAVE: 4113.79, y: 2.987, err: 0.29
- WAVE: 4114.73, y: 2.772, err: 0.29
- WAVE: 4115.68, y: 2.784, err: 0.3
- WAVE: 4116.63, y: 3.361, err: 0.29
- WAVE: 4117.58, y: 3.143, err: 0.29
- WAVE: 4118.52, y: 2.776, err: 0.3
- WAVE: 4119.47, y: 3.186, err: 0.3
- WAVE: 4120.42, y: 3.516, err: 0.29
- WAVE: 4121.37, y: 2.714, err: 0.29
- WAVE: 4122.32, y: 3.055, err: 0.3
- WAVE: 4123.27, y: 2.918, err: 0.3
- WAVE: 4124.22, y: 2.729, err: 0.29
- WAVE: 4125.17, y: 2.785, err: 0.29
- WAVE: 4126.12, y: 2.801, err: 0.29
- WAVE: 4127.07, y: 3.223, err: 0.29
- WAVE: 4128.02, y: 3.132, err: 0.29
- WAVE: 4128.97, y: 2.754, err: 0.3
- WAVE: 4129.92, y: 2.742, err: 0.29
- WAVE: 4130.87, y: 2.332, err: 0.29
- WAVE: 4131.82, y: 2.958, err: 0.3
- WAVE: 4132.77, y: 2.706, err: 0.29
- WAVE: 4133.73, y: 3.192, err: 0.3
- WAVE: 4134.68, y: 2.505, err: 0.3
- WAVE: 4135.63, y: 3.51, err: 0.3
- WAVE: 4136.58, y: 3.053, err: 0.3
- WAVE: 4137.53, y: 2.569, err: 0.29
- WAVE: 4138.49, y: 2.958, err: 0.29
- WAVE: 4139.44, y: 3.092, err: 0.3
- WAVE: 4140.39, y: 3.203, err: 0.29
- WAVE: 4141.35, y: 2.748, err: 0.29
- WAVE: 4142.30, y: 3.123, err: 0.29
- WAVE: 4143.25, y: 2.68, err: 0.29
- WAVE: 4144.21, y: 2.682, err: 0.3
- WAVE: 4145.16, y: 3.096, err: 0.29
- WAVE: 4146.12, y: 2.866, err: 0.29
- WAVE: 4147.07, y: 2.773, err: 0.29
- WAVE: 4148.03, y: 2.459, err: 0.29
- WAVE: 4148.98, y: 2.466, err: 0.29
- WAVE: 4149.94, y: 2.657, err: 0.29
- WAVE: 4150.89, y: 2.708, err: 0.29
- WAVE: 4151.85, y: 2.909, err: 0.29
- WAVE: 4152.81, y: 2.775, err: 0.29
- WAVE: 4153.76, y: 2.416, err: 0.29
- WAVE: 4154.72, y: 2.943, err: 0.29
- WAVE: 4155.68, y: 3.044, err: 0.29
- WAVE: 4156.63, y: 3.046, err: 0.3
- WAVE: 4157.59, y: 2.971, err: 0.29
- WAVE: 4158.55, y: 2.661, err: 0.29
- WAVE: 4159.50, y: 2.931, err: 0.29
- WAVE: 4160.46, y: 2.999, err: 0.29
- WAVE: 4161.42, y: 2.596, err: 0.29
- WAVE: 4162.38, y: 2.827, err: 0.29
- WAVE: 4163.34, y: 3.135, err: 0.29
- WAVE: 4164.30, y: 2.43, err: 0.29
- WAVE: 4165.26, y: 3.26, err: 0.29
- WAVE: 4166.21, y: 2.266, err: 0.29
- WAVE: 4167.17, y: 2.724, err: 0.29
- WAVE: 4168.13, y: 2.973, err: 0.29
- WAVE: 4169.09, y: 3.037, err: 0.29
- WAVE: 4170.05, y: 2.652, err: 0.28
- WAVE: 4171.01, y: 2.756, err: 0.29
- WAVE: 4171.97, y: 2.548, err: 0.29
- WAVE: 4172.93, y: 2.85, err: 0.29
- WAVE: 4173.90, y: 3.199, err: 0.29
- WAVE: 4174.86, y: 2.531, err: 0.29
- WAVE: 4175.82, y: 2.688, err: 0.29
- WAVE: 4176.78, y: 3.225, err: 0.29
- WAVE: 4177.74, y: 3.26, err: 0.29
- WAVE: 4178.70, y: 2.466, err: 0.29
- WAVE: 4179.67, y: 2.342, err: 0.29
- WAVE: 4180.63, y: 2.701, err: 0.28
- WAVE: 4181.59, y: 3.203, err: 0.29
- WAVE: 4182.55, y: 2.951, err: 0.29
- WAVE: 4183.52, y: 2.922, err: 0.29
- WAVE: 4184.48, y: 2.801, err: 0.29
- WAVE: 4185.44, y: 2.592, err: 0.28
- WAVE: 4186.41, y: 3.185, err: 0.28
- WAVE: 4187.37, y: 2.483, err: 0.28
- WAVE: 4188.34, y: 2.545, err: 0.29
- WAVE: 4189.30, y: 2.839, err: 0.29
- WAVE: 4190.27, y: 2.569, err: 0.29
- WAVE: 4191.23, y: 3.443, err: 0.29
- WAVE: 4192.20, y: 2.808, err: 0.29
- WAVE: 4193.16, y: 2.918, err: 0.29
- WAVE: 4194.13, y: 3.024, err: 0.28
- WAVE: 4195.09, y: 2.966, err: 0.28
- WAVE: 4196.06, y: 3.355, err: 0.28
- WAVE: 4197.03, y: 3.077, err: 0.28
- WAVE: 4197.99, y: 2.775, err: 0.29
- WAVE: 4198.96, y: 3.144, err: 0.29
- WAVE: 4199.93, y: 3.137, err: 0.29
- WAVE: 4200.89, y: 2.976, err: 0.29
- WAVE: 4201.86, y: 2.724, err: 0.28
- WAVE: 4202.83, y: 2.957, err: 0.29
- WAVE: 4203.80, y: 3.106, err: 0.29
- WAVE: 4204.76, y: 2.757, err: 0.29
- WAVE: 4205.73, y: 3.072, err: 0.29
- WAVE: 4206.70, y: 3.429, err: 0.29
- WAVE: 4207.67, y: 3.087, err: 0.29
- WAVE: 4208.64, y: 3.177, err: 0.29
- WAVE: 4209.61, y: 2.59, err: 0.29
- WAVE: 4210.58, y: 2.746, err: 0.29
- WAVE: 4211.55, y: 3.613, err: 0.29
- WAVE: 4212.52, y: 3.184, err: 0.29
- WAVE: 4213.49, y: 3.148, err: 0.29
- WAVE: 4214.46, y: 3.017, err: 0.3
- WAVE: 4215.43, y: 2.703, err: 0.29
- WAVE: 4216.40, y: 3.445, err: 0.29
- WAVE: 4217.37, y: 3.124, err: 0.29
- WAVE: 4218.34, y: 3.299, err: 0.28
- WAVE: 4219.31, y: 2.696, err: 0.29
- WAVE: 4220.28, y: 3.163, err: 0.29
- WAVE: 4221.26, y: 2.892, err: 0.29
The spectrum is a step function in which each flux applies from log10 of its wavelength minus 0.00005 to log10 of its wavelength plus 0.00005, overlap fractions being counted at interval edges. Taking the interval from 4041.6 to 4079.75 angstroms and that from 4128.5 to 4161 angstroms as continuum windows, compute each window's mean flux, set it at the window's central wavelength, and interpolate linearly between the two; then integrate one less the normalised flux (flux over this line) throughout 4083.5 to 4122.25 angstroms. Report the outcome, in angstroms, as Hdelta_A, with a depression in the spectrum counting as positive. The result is -0.7 angstroms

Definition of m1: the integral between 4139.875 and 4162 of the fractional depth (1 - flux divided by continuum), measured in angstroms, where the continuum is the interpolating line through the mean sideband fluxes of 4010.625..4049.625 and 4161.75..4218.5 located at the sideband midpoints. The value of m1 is 0.77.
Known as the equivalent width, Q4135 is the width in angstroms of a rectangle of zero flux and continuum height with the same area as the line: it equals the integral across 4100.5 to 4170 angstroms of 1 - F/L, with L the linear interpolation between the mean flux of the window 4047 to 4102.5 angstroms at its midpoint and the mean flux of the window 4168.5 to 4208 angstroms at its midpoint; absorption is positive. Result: 1.65 angstroms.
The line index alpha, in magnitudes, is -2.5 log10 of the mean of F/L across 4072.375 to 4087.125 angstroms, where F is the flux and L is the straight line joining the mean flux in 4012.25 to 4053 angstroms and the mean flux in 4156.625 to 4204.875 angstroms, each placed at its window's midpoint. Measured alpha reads -0.04 mag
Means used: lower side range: 2.89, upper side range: 2.87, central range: 2.98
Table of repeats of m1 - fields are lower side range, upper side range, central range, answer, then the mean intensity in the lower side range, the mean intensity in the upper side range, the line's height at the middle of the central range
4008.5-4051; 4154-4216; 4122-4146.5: 0.02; 2.89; 2.91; 2.9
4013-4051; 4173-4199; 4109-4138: -0.44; 2.89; 2.88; 2.89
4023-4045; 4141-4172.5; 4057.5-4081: -0.48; 2.85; 2.79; 2.84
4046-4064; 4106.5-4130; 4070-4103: -1.04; 2.79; 2.92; 2.86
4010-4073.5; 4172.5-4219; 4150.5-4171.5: 0.87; 2.88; 2.96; 2.94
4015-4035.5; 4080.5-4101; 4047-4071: 0.68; 2.9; 2.98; 2.94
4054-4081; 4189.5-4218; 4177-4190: 0.95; 2.91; 3.04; 3.02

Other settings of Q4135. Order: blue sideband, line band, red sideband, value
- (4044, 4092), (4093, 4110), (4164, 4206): 1.0 angstroms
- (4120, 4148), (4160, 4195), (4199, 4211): 1.5 angstroms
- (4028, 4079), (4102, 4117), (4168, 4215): 0.8 angstroms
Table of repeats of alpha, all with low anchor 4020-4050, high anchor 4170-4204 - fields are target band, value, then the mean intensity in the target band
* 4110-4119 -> -0.03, 2.94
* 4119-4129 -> -0.05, 2.99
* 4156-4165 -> 0.01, 2.86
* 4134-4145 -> -0.02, 2.93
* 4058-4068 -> 0.04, 2.74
